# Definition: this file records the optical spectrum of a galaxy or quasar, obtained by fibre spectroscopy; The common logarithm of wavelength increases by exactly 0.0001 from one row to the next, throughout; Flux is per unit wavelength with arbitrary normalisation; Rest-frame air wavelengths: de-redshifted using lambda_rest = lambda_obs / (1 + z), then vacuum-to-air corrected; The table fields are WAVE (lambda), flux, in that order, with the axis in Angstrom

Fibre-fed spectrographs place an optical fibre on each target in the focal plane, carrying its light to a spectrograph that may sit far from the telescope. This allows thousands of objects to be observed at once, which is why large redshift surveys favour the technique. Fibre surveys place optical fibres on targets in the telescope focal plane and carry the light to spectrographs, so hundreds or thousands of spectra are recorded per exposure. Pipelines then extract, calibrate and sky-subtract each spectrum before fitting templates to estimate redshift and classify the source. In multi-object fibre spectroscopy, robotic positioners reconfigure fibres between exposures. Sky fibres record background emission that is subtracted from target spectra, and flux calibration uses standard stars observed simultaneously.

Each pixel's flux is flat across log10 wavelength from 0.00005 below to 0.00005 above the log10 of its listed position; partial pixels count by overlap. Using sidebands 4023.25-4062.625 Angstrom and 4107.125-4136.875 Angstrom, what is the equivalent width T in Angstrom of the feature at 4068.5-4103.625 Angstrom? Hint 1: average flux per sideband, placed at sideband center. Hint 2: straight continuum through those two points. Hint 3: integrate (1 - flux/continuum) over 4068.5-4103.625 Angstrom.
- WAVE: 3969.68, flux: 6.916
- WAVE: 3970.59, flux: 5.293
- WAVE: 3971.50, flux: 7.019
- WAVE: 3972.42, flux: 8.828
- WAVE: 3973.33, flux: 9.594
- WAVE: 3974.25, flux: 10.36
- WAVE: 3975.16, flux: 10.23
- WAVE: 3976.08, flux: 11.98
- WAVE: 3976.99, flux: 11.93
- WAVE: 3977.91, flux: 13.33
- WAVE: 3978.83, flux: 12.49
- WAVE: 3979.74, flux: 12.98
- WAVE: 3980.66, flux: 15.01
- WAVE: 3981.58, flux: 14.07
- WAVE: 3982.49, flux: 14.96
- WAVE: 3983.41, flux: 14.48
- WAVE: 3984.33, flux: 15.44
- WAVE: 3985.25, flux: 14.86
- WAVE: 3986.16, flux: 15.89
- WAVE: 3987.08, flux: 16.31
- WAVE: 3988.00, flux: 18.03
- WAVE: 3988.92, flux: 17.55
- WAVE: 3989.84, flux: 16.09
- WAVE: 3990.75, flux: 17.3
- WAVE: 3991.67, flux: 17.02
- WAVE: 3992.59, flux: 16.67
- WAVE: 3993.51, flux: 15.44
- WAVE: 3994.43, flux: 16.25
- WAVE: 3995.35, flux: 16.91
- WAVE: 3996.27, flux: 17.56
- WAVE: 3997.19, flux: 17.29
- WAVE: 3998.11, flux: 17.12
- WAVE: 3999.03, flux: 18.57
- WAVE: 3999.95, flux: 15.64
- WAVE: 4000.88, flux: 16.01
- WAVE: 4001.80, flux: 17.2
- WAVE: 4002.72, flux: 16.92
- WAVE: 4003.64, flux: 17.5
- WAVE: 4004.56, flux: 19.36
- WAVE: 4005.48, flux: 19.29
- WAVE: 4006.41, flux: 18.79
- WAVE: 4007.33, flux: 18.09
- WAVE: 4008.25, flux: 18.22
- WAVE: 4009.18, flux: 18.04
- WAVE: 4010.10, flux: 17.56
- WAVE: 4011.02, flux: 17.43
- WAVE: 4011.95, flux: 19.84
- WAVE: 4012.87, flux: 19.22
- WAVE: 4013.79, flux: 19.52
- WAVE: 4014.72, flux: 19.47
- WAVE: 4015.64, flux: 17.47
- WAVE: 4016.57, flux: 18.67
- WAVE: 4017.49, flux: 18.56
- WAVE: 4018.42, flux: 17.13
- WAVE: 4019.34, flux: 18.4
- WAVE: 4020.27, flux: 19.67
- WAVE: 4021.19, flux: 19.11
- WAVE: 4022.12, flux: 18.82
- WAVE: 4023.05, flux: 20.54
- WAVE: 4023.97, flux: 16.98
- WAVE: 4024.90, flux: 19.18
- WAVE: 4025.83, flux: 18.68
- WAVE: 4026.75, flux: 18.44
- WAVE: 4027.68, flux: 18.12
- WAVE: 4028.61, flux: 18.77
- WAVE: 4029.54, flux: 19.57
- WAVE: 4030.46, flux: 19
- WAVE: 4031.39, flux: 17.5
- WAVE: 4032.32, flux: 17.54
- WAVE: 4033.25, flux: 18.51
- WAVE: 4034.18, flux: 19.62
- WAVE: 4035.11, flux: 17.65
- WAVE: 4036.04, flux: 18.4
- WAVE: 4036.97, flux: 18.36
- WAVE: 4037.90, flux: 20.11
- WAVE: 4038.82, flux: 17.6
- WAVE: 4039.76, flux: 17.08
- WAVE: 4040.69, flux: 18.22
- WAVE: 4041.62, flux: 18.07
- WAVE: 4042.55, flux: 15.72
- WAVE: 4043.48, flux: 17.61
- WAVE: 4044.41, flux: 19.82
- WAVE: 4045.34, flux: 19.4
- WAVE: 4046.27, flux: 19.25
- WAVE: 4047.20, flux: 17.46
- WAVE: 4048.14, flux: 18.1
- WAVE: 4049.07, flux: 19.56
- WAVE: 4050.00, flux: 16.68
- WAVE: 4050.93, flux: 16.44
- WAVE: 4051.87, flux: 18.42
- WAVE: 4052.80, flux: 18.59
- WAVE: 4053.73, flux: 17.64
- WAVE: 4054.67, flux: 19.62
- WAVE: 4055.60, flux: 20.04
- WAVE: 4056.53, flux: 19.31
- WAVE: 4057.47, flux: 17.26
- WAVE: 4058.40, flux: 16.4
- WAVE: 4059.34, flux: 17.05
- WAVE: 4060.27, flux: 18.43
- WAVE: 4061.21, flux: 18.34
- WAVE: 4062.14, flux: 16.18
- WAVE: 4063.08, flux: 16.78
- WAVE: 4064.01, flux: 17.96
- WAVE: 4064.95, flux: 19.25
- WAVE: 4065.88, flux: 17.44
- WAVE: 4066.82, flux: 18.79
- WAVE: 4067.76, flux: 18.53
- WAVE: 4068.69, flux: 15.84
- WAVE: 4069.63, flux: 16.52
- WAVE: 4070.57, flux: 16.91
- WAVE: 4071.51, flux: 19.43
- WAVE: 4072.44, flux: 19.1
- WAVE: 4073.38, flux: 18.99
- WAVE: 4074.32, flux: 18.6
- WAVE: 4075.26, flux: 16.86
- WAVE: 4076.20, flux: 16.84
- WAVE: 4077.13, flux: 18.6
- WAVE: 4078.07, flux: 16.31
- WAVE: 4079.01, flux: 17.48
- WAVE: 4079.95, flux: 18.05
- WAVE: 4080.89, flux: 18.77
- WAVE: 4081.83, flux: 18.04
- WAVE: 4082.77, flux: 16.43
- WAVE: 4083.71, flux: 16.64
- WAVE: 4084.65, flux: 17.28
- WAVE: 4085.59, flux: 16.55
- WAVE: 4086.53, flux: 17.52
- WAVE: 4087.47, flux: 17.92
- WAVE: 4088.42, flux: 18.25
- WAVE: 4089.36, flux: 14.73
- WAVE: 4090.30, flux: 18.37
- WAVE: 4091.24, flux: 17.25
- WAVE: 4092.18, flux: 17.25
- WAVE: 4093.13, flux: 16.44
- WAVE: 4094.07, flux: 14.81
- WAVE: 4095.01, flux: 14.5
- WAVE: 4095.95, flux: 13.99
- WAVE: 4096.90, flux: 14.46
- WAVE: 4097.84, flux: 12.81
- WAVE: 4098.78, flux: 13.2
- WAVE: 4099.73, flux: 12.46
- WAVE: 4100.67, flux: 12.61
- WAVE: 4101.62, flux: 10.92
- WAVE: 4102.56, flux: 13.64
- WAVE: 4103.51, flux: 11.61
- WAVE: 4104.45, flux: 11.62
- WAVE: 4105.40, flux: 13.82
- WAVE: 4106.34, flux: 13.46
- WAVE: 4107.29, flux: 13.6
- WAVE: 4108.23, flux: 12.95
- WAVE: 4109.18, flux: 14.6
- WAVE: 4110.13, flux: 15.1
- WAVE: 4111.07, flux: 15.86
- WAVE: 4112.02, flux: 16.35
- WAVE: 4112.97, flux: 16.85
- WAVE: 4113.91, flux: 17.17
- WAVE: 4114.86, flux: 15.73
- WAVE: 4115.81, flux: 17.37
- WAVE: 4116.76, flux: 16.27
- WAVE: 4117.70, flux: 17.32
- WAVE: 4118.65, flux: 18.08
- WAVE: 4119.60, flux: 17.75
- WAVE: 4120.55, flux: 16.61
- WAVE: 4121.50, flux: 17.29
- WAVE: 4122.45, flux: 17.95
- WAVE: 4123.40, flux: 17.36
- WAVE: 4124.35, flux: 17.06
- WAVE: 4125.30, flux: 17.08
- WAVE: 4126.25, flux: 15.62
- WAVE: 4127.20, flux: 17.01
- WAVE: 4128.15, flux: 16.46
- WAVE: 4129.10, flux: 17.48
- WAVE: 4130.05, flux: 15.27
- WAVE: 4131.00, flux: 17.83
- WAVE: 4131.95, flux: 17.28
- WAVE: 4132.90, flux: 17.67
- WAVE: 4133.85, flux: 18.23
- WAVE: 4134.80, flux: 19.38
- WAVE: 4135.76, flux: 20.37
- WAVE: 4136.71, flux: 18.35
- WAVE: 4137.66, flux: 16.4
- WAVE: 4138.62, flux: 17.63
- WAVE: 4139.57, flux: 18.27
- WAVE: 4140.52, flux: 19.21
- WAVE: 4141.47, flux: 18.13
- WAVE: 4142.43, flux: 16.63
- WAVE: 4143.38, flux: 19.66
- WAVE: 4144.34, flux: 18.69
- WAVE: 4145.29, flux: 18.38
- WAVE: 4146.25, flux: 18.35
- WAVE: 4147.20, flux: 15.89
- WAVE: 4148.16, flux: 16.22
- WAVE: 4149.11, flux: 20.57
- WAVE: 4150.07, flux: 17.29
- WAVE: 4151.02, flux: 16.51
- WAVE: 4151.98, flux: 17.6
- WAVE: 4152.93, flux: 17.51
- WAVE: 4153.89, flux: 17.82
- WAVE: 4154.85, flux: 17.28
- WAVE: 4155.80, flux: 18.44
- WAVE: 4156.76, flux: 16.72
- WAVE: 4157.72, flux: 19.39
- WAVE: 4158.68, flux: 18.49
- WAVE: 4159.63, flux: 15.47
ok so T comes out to 2.5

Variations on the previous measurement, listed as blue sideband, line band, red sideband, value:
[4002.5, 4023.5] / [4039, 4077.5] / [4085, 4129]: -1.9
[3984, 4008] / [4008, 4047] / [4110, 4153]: -3.0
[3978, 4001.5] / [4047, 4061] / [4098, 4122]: -2.5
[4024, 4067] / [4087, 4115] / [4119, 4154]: 4.9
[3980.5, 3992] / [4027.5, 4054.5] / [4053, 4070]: -1.4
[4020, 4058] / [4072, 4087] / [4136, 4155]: 0.5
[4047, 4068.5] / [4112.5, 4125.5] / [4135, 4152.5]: 0.6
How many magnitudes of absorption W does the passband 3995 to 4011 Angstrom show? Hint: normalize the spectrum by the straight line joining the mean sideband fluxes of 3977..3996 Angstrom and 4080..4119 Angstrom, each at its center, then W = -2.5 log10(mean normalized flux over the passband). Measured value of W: -0.14 mag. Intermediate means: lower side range 15.5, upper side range 15.4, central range 17.7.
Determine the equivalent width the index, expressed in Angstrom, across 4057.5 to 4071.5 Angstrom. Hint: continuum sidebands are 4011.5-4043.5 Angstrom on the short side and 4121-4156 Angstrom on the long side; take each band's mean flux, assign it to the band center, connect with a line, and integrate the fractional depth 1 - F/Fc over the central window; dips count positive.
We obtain 0.5 Angstrom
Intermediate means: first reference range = 18.5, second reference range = 17.7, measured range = 17.5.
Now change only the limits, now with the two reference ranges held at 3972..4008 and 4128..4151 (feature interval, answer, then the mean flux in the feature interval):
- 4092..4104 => 2.5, 13.7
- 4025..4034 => -1.3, 18.5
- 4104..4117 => 1.8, 15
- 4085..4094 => 0.0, 17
